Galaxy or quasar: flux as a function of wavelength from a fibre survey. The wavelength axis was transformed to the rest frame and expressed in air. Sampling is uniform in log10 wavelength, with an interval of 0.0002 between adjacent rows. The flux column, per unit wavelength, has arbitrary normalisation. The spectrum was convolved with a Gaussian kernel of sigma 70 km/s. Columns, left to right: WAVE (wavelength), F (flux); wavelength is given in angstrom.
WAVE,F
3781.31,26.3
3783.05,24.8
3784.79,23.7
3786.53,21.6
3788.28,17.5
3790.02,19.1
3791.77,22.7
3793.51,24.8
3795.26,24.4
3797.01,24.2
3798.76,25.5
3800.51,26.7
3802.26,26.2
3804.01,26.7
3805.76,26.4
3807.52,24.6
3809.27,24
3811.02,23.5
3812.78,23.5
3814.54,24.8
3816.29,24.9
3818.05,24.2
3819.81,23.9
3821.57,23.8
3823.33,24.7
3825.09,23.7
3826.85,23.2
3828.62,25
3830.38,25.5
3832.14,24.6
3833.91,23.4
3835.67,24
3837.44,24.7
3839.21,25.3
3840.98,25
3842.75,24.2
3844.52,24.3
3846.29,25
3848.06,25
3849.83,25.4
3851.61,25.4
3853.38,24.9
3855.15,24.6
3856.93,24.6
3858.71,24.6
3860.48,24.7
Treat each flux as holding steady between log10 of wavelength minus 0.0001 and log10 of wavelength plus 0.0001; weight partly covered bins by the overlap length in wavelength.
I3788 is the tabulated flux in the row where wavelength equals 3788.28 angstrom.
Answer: 17.5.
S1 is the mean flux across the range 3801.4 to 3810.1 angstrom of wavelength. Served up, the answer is 25.6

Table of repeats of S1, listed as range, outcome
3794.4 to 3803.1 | 25.4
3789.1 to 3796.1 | 22.7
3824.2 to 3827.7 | 23.5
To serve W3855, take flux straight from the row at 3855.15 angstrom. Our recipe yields 24.6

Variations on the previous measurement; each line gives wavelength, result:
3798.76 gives 25.5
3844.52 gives 24.3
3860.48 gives 24.7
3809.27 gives 24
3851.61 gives 25.4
